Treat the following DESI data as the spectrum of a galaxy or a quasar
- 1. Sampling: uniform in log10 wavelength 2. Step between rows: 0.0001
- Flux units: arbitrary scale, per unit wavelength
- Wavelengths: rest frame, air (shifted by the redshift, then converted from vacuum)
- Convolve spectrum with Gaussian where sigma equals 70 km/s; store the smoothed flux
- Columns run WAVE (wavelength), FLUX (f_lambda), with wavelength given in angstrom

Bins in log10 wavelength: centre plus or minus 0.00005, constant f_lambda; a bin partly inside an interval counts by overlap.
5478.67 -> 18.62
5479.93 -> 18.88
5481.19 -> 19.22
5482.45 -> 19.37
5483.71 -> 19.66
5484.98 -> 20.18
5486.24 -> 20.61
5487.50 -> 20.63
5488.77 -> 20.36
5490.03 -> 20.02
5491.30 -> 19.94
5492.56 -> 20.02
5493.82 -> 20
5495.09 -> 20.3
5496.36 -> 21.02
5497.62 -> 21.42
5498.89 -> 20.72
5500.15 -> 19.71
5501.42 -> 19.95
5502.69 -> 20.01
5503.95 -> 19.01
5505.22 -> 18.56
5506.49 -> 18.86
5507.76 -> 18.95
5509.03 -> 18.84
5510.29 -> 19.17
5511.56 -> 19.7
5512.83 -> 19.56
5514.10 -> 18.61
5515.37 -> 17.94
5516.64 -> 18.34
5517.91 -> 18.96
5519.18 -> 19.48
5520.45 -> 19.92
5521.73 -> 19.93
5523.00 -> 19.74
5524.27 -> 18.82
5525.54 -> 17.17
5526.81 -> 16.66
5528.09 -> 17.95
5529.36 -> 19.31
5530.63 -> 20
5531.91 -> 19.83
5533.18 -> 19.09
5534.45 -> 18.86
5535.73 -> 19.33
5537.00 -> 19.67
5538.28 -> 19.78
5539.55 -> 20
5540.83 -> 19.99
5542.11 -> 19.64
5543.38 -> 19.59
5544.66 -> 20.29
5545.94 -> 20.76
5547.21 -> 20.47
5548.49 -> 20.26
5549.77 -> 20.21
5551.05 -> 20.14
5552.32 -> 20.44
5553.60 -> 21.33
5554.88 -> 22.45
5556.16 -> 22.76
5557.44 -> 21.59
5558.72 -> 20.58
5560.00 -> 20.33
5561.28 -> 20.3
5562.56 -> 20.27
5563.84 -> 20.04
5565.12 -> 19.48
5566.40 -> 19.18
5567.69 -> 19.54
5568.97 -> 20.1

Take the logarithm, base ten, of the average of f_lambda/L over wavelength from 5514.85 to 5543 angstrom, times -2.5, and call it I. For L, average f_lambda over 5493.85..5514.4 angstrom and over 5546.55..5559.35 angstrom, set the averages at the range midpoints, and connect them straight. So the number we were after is 0.07 mag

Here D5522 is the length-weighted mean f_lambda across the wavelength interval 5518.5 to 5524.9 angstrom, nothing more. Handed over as 19.6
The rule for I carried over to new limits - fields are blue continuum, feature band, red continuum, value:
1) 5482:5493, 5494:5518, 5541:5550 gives 0.04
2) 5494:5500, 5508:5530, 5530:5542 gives 0.07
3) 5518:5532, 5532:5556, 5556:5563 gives -0.01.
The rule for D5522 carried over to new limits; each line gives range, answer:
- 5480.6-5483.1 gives 19.3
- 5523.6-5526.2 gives 18.1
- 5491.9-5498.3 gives 20.6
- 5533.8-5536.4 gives 19.1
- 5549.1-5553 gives 20.3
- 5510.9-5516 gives 18.9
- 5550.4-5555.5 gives 21.1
